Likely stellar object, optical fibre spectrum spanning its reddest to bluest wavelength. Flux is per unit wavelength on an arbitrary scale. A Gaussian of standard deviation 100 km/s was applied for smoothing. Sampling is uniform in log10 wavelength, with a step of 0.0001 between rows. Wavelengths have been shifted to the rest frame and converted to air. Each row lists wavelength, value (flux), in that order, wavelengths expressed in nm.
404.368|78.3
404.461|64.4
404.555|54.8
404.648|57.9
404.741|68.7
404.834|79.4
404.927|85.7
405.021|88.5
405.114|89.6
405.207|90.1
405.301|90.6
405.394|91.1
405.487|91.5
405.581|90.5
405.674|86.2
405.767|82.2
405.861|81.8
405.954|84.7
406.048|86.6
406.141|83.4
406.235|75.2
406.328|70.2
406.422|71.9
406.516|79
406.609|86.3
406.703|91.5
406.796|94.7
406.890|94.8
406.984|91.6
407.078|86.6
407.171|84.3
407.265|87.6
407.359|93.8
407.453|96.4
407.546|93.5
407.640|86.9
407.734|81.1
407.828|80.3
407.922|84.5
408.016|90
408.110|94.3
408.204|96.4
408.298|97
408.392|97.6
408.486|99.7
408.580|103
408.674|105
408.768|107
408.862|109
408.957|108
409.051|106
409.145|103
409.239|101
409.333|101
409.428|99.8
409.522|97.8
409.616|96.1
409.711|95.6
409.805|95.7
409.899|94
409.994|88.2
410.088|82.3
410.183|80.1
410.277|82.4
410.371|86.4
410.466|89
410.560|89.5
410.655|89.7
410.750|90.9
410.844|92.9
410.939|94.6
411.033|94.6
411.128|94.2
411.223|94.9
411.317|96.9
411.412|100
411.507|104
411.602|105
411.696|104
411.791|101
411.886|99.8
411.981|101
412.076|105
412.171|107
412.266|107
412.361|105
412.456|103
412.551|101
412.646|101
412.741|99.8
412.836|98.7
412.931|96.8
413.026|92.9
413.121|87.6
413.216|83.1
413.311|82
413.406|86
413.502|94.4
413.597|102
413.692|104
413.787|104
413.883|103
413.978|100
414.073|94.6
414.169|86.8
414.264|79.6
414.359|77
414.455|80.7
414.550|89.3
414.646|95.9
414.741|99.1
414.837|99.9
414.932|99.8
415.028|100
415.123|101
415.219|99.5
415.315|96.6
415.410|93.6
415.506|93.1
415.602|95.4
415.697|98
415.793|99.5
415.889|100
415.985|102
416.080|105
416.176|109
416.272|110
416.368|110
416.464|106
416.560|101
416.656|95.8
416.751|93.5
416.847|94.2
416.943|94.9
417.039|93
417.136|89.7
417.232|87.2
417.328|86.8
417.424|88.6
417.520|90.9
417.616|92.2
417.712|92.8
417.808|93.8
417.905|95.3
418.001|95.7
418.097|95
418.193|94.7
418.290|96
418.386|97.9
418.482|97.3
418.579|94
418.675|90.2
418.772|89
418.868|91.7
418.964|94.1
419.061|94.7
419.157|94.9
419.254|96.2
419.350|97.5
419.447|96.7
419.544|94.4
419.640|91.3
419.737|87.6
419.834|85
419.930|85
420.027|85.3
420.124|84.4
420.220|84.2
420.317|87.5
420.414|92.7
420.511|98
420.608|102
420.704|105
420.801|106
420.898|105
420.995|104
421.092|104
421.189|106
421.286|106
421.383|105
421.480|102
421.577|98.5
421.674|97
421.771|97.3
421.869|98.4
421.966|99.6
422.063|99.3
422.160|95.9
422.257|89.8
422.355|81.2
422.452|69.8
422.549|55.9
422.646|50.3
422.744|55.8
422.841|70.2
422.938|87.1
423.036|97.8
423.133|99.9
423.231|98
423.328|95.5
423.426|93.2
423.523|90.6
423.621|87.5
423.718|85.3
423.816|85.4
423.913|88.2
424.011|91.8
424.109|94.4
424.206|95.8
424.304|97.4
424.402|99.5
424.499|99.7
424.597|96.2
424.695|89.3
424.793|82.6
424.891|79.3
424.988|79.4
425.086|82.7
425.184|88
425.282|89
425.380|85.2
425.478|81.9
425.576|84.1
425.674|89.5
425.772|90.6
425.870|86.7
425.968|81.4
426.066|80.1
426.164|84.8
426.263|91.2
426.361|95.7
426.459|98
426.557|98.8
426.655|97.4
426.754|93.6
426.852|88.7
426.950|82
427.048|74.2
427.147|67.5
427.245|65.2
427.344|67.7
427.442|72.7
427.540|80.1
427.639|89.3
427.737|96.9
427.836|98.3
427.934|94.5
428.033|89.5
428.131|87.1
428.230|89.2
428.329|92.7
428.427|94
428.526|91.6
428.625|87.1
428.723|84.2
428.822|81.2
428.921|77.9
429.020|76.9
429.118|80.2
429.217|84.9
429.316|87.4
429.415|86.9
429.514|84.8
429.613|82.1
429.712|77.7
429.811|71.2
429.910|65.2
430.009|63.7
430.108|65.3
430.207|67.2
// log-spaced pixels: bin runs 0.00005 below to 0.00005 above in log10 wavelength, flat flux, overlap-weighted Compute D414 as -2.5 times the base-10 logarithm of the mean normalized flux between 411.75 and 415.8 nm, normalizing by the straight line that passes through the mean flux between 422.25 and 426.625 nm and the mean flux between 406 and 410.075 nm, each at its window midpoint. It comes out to -0.068 mag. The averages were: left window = 92.6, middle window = 96.3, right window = 86.6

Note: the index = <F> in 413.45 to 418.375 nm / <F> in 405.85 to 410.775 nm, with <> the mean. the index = 1.1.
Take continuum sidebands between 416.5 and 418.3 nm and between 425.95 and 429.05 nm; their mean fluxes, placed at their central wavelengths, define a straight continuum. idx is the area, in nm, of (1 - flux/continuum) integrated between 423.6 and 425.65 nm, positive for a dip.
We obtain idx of -0.015 nm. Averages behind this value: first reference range 93.2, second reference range 86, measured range 88.7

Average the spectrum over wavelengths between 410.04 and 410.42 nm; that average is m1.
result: 82.9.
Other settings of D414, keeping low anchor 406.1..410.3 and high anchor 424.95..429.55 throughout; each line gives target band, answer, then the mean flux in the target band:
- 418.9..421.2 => -0.080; 94.9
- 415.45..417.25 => -0.110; 98.9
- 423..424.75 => -0.080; 93.6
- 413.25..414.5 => -0.018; 91.8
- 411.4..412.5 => -0.141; 104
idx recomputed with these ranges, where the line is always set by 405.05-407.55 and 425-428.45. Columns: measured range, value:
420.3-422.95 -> -0.16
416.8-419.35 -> -0.20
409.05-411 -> -0.14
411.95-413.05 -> -0.19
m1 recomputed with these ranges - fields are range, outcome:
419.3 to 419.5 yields 96.9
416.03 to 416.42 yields 108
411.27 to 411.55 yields 100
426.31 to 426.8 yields 96.7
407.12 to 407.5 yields 90.7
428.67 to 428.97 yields 81.2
